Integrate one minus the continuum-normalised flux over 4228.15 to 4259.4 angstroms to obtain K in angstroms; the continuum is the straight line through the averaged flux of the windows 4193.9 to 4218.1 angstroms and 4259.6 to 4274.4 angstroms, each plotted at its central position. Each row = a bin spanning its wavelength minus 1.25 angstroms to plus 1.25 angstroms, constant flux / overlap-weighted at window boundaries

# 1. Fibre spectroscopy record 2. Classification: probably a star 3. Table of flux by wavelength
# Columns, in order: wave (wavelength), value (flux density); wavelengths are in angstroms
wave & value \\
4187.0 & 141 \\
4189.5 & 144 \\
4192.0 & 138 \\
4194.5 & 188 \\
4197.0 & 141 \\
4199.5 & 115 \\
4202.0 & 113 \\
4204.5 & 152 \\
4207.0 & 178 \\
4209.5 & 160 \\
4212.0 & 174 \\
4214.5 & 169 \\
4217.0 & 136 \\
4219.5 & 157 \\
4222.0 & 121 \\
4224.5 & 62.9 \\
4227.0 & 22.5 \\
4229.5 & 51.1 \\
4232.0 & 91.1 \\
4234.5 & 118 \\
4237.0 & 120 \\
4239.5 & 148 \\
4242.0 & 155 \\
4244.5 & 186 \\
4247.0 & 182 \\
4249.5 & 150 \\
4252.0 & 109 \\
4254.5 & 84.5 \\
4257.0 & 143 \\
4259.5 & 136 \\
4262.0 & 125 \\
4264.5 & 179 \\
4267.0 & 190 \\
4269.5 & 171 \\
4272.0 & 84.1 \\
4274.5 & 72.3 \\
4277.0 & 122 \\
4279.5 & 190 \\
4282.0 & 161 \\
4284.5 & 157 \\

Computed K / 3.8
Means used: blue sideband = 152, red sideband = 143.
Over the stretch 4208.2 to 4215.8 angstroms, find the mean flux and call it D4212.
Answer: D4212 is 168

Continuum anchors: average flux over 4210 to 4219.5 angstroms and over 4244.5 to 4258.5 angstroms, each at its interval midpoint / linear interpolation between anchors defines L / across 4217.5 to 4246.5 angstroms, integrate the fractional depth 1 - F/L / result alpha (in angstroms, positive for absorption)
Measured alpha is 6.6 angstroms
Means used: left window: 159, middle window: 114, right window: 138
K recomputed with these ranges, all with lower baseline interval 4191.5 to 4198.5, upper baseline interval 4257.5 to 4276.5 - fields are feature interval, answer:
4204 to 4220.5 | -1.08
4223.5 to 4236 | 6.49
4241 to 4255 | -0.55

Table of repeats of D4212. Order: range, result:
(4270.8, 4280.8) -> 117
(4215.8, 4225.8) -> 119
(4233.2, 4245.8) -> 145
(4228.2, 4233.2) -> 70.4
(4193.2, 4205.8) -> 142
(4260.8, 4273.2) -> 150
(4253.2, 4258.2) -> 113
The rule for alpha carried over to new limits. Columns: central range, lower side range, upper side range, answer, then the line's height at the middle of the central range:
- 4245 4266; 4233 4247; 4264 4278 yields 0.0 angstroms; 141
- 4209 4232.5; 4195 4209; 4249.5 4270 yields 4.8 angstroms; 143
